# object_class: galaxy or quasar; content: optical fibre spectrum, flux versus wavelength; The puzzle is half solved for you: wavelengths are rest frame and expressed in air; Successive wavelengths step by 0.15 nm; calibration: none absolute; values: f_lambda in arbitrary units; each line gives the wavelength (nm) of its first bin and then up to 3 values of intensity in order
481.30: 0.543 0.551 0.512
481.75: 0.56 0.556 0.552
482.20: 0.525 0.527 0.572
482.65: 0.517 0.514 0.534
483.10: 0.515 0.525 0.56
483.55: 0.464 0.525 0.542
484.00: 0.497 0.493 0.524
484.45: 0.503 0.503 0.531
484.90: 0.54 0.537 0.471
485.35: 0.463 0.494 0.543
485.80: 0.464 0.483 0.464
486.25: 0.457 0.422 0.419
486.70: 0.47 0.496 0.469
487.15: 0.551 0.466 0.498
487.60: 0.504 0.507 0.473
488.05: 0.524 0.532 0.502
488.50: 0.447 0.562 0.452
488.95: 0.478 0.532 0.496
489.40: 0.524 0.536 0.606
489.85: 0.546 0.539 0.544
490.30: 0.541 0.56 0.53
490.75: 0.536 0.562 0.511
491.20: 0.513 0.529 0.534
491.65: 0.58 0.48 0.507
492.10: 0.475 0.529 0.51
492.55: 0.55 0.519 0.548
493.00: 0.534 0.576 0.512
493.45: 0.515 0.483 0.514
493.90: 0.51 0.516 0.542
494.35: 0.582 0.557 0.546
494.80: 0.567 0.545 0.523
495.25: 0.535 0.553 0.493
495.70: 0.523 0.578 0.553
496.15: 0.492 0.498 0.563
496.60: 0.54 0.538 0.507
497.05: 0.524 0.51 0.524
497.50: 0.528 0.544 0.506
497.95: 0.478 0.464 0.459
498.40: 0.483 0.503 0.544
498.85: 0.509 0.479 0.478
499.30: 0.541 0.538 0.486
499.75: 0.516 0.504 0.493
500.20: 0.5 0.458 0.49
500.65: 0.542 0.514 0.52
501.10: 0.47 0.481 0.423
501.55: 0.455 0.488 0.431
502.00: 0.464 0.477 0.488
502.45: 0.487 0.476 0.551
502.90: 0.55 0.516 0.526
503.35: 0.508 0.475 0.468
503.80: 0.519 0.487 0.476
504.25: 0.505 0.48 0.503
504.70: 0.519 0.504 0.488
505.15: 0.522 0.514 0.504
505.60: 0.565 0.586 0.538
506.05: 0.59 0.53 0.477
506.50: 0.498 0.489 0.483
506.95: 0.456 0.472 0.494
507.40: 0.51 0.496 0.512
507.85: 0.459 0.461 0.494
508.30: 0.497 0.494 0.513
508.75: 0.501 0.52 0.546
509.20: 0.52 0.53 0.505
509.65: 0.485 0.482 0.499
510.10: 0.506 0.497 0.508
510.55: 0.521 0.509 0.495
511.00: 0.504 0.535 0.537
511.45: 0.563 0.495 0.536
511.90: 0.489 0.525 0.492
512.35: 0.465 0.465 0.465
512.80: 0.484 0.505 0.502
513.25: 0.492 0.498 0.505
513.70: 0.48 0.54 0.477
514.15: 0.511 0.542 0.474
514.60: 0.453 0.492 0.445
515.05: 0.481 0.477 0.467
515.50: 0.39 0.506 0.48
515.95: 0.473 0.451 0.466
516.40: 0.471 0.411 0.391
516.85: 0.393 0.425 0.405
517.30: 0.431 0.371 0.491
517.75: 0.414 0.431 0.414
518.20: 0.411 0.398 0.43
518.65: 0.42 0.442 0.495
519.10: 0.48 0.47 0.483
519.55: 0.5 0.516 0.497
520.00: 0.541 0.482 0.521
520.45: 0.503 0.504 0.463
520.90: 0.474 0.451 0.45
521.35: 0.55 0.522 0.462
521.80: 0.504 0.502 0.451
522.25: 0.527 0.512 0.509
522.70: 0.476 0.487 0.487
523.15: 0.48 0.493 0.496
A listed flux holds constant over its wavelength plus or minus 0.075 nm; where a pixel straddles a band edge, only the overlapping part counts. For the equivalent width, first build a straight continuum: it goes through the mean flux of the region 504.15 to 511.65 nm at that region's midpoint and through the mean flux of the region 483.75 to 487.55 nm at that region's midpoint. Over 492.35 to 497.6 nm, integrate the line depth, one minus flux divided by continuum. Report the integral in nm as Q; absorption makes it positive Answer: -0.35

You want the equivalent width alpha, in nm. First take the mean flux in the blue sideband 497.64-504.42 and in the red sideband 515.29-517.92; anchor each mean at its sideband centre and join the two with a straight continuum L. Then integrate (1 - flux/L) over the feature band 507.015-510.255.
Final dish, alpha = -0.23 nm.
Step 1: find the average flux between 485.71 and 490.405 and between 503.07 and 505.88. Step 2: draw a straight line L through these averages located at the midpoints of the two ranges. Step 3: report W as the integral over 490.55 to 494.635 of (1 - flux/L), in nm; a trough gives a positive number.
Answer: -0.20 nm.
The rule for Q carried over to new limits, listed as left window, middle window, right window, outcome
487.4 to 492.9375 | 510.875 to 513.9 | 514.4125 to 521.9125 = -0.19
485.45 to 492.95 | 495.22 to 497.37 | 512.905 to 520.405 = -0.13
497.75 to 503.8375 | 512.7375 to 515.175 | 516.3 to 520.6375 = -0.15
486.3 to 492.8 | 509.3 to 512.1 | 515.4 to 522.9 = -0.19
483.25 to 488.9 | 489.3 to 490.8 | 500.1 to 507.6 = -0.15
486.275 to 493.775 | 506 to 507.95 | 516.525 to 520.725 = -0.07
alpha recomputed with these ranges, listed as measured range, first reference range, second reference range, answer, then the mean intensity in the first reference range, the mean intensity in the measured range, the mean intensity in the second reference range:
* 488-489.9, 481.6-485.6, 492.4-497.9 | 0.03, 0.521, 0.518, 0.531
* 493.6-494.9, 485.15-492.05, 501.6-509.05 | -0.09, 0.507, 0.538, 0.502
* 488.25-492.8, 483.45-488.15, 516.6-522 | -0.33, 0.494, 0.525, 0.462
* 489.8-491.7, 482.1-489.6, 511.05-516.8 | -0.15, 0.503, 0.54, 0.485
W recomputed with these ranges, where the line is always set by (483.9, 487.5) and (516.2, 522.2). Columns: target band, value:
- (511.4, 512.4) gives -0.089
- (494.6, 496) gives -0.171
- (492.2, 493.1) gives -0.091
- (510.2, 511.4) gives -0.118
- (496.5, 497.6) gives -0.104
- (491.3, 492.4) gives -0.076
